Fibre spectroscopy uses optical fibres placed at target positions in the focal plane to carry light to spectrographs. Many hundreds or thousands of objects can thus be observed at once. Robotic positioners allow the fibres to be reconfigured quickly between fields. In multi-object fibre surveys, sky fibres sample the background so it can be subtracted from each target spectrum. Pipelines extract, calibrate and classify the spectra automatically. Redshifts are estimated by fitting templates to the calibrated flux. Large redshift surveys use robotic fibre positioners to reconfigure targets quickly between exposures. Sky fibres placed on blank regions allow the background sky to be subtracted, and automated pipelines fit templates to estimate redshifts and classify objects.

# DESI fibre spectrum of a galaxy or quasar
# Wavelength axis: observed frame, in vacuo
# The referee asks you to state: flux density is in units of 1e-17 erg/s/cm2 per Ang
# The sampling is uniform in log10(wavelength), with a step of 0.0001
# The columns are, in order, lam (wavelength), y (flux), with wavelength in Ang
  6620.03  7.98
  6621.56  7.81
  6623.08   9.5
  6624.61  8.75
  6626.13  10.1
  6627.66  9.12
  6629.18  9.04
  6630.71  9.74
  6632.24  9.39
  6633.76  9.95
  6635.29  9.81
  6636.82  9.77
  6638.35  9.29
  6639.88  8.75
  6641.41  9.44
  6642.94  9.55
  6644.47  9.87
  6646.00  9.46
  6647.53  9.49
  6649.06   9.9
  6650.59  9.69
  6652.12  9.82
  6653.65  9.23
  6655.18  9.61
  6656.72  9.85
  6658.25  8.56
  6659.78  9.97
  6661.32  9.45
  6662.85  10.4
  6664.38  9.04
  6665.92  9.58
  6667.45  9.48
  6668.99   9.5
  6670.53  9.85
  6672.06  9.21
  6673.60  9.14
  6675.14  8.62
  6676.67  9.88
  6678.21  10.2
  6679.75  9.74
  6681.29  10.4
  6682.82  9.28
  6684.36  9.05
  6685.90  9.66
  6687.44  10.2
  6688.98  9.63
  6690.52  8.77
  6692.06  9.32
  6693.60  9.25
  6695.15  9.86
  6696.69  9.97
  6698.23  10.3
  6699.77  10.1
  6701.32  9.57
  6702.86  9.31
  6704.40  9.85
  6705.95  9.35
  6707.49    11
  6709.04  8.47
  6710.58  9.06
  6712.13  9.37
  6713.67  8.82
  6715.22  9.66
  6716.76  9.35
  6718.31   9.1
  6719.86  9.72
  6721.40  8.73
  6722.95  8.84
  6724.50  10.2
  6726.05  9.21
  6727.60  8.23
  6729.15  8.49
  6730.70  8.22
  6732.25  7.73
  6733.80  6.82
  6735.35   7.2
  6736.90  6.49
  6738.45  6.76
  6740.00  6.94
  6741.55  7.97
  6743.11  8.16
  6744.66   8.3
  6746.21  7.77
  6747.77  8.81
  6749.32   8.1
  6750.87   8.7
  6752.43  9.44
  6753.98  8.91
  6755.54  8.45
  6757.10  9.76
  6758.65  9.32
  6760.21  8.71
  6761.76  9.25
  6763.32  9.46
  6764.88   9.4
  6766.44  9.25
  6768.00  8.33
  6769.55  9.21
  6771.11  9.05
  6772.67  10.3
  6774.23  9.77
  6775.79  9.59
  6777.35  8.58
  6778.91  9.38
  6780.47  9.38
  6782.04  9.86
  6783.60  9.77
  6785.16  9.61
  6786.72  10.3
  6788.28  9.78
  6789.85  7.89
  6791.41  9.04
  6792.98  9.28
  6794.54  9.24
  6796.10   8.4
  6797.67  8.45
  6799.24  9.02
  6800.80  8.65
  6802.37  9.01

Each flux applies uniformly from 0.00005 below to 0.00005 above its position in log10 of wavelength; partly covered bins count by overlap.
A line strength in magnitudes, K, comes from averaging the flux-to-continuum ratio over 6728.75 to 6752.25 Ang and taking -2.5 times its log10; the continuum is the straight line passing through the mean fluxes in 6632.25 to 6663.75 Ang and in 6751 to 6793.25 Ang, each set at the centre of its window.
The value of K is 0.20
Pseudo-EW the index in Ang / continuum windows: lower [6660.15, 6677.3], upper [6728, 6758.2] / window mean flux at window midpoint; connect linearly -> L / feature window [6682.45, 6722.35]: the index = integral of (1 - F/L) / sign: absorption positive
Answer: -2.9 Ang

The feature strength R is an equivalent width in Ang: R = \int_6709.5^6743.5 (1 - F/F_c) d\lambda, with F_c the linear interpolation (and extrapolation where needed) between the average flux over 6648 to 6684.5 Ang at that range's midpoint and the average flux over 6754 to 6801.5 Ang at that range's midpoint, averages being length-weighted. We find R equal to 3.5 Ang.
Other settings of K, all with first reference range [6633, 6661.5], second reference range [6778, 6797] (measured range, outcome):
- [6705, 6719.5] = 0.01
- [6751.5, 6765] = 0.02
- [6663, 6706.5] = -0.01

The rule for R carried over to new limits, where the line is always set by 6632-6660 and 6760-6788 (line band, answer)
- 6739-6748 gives 1.47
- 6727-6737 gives 1.91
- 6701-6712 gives -0.02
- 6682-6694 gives 0.13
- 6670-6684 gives -0.08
